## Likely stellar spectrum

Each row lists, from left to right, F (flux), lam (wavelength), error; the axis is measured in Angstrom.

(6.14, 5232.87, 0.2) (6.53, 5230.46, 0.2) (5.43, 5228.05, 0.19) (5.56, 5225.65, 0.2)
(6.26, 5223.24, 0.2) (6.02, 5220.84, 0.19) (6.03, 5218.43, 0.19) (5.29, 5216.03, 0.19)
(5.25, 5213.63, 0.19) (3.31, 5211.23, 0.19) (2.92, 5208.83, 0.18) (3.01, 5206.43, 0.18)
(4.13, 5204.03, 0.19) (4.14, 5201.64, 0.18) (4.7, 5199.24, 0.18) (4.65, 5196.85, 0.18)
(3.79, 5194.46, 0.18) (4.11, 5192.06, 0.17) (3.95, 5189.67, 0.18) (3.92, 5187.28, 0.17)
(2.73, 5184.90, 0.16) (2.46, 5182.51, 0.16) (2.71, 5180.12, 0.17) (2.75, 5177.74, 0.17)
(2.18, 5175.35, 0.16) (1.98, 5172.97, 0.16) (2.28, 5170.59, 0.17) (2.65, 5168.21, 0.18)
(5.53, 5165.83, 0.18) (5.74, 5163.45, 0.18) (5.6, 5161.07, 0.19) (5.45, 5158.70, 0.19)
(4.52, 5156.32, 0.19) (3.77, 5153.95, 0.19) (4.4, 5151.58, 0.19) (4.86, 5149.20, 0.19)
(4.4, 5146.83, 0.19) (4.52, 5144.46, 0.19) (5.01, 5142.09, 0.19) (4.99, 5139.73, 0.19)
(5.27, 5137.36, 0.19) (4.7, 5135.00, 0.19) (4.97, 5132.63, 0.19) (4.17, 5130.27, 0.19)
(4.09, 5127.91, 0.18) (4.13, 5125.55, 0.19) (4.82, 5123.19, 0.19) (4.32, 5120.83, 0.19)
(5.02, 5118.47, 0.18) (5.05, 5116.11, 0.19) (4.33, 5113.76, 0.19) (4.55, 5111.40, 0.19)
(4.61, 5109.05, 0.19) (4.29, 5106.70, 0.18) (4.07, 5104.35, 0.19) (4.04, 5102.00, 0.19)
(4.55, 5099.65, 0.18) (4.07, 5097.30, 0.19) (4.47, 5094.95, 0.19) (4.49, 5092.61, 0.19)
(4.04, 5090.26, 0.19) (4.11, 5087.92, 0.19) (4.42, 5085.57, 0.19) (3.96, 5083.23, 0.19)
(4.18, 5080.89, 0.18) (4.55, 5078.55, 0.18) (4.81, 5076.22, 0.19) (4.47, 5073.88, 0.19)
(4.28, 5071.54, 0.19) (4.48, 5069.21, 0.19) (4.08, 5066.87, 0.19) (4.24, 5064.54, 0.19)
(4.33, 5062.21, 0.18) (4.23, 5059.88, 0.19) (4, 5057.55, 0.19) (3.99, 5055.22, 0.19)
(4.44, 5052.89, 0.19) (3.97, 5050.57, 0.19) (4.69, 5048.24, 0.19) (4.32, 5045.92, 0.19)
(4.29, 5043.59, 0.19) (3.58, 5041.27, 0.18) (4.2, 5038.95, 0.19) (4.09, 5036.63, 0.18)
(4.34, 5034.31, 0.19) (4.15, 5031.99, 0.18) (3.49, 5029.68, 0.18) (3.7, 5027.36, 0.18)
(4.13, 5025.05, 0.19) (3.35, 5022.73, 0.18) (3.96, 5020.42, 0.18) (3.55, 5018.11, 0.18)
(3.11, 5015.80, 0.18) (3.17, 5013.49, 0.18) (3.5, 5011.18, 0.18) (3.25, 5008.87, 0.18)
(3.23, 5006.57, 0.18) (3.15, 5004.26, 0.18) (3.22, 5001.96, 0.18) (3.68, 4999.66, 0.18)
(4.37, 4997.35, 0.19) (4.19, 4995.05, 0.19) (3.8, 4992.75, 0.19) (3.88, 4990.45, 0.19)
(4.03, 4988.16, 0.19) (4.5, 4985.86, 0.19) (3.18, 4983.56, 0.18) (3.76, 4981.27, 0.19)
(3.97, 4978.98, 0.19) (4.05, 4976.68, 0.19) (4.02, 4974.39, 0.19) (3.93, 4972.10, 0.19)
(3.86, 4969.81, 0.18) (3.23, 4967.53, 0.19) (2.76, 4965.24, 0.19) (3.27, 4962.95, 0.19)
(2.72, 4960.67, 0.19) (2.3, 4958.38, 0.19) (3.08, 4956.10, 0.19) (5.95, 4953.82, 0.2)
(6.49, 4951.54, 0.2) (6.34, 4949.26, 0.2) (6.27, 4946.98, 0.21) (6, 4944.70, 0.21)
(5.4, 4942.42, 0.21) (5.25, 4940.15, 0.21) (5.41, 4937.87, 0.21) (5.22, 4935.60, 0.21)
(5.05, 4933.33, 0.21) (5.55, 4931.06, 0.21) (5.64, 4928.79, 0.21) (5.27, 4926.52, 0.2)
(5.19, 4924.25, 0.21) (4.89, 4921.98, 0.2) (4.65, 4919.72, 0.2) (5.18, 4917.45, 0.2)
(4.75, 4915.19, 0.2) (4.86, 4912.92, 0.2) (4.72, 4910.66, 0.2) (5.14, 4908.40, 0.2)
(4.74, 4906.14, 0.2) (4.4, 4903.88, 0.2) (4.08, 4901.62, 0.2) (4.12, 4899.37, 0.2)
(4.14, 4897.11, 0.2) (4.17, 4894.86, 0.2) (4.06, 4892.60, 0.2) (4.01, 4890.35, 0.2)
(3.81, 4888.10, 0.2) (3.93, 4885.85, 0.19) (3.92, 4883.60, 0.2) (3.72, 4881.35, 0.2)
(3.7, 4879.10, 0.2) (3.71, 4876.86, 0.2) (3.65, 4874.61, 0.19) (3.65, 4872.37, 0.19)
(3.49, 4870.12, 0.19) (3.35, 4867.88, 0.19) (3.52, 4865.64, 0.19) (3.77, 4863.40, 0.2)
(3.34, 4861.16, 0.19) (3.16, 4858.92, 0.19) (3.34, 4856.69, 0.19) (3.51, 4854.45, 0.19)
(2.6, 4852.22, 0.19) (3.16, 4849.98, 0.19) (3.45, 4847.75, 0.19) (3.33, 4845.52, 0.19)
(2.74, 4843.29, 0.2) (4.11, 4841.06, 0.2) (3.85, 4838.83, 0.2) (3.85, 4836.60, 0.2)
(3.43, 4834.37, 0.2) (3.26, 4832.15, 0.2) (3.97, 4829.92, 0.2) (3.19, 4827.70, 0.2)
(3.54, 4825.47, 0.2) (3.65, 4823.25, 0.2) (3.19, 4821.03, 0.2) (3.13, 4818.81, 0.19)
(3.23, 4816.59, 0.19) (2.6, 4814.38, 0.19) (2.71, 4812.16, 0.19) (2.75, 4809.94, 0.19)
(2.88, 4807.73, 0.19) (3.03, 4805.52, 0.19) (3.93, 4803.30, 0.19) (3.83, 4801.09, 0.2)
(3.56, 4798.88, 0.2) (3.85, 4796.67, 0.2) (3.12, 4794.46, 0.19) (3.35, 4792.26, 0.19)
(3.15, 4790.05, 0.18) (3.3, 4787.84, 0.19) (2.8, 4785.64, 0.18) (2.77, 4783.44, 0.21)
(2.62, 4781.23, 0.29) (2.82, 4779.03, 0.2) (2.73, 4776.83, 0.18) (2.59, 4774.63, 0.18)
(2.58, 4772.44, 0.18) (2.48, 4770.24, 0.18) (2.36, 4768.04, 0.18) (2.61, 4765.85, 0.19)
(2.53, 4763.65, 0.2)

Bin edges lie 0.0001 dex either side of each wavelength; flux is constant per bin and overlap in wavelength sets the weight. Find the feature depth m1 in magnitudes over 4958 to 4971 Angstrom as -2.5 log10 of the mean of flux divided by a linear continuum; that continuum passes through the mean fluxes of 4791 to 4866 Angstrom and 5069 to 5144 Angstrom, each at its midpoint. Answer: 0.26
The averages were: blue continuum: 3.35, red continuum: 4.48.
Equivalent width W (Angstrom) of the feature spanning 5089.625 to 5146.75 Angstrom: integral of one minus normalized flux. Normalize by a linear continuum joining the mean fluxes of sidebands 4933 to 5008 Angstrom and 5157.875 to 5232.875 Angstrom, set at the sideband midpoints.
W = -3.8 Angstrom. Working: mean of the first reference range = 4.21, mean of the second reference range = 4.26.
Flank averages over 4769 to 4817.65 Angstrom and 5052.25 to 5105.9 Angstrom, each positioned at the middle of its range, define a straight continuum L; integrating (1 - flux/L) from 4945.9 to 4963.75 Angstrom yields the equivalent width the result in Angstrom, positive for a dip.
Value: -4.1 Angstrom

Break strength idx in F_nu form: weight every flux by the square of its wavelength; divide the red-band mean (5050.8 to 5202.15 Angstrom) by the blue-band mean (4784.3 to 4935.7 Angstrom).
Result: 1.2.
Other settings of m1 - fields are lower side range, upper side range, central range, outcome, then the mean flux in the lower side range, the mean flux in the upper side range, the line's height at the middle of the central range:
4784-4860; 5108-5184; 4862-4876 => -0.04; 3.31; 4.24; 3.44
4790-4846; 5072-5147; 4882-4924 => -0.20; 3.36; 4.48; 3.69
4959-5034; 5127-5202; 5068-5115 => -0.12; 3.63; 4.09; 3.89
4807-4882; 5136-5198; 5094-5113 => -0.12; 3.37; 4.01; 3.88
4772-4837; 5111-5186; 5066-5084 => -0.10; 3.18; 4.18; 3.97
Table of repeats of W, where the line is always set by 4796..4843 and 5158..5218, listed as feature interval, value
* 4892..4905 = -2.5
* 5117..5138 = -4.7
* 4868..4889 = -1.5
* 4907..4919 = -4.8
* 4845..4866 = 0.8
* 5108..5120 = -3.1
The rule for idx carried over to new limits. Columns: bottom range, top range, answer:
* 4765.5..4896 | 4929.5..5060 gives 1.32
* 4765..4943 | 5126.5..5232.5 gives 1.32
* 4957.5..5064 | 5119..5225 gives 1.20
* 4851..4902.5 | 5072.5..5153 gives 1.34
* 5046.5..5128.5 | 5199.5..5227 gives 1.14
